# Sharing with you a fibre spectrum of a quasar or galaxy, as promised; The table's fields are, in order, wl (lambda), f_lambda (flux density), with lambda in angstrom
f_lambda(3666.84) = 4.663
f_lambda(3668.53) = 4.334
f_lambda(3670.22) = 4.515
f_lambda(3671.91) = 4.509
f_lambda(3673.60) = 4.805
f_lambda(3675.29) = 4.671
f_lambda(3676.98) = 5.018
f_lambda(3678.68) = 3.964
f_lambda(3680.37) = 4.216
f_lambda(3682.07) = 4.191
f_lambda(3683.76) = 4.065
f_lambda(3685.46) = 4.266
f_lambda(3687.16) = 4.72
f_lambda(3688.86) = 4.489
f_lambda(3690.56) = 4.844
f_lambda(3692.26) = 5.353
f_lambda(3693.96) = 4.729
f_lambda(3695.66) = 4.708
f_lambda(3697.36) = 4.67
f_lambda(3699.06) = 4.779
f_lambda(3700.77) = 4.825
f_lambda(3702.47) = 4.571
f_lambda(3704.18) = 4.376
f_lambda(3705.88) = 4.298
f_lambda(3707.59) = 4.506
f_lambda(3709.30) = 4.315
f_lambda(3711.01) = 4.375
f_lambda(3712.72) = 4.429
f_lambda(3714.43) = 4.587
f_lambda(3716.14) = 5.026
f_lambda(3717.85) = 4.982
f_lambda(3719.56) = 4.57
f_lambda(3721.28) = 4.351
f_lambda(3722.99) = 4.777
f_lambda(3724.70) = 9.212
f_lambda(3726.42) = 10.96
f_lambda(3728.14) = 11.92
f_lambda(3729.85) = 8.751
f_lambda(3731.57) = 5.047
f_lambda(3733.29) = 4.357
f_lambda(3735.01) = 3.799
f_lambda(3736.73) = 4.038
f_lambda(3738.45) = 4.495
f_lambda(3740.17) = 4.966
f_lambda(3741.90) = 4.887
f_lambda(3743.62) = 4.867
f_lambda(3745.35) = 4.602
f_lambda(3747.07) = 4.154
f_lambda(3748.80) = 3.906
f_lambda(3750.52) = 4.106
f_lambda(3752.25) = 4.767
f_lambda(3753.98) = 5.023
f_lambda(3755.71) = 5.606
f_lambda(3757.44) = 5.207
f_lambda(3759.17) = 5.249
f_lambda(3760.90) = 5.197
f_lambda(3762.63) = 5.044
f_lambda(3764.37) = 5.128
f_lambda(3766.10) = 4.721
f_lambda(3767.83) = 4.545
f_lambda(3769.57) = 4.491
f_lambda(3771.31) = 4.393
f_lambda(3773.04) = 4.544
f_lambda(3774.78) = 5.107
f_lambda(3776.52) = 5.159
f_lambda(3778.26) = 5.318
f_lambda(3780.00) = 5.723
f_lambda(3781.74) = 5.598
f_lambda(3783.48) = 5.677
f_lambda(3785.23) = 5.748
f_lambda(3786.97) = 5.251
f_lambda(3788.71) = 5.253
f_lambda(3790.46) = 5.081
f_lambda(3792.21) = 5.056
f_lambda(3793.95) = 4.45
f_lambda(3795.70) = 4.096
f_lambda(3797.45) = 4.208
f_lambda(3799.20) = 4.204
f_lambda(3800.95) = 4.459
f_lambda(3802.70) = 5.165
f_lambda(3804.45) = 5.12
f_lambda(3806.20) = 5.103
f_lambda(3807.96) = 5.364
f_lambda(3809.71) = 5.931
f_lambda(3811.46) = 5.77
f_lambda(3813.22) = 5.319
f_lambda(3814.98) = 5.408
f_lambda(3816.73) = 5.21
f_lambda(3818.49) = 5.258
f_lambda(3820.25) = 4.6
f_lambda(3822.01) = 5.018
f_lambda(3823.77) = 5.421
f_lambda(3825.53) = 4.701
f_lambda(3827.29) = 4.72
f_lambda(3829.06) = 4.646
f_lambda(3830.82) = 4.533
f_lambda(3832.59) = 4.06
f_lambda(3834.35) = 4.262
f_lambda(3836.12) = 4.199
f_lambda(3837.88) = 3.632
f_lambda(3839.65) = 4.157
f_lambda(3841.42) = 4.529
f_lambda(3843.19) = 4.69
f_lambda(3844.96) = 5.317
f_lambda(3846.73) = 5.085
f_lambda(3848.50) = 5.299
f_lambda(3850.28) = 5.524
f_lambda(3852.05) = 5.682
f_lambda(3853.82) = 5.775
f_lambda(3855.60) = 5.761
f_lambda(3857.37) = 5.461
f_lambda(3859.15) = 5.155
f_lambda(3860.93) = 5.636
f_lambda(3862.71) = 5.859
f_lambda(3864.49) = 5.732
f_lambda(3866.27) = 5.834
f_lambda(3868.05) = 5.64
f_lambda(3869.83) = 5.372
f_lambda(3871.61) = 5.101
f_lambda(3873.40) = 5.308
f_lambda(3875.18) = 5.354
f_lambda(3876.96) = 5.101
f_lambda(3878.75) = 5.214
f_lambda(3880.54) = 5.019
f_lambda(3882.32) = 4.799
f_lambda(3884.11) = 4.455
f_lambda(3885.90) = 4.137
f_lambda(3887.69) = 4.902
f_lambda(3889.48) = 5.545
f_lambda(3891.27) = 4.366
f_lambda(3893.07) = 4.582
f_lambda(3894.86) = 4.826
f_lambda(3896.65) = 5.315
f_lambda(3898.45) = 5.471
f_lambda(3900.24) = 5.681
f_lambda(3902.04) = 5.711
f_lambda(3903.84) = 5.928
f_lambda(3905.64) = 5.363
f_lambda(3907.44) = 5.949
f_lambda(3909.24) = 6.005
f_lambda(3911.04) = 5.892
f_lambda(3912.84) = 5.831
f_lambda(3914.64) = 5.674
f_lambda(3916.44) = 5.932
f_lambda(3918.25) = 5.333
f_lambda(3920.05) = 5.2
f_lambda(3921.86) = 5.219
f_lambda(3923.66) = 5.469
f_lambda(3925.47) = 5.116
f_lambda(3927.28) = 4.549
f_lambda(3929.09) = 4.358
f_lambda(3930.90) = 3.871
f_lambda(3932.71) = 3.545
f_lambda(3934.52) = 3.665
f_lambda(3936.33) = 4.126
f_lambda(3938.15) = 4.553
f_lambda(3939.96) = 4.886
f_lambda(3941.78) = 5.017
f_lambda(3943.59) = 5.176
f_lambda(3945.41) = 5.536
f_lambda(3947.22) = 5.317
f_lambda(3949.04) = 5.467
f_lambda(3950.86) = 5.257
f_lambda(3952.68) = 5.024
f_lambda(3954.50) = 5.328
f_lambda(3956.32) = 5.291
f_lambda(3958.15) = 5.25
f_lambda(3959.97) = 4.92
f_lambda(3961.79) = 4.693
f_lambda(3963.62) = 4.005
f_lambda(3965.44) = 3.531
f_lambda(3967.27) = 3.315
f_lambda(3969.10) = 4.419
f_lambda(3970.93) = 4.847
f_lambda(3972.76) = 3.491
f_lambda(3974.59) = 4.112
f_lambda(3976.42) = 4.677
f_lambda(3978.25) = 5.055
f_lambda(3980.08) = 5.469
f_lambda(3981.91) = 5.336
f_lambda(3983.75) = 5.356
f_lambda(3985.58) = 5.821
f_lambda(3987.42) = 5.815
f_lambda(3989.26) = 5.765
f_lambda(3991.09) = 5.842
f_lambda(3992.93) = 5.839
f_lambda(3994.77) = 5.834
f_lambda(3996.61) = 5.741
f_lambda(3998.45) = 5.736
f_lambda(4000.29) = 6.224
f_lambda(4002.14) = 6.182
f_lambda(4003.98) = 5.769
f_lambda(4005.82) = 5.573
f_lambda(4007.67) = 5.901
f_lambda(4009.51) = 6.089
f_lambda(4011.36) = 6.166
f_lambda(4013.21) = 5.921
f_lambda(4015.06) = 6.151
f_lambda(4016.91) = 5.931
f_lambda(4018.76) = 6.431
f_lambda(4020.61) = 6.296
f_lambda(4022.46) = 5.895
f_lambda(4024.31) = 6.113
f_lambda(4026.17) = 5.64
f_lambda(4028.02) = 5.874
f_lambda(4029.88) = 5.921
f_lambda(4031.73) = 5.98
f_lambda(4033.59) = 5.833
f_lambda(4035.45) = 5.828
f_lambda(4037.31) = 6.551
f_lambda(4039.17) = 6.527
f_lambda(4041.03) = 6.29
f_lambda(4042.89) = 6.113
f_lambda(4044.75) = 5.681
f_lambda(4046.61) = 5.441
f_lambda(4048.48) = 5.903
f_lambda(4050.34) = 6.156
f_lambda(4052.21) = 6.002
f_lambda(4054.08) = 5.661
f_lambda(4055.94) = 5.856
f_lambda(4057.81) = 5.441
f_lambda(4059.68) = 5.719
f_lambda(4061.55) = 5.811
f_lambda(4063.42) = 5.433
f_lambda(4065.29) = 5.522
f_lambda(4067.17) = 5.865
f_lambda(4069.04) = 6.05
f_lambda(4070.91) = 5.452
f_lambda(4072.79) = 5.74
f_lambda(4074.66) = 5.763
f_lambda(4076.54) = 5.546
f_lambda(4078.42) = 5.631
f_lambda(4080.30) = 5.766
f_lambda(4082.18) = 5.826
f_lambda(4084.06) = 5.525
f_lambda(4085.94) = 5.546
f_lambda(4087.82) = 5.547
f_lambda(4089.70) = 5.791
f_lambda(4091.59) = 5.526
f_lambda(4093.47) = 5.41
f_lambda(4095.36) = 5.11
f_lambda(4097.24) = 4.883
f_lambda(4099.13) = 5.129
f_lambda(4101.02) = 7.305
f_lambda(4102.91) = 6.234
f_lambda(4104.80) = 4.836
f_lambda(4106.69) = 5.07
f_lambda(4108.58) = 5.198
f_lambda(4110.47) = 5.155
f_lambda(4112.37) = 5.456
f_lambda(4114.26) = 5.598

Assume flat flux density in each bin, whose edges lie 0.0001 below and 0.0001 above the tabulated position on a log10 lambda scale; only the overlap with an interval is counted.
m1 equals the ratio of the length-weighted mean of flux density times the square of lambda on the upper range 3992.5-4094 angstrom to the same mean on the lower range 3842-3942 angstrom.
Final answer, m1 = 1.2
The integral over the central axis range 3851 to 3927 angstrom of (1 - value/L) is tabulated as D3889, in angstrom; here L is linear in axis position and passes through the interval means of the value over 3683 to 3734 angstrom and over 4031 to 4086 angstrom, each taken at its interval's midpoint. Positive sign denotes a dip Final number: 3.2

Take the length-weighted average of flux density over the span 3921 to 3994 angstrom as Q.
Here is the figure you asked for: 4.86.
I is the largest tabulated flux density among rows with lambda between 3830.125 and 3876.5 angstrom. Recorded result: 5.859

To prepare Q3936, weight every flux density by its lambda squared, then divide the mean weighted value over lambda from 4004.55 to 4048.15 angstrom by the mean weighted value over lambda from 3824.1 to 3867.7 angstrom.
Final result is 1.3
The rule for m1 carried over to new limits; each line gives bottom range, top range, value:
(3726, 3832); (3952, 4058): 1.21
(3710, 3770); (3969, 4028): 1.21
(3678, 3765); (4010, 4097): 1.36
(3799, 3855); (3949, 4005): 1.12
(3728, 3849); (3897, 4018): 1.15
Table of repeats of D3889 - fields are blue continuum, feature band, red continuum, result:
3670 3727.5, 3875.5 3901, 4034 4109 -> 1.8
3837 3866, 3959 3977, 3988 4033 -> 4.9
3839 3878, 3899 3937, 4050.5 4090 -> 1.9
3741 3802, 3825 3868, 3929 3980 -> -2.3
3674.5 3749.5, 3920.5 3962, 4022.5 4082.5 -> 5.4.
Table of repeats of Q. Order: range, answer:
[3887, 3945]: 5.1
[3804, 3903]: 5.1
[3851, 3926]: 5.38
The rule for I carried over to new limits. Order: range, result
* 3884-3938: 6.005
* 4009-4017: 6.166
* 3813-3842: 5.421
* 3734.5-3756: 5.606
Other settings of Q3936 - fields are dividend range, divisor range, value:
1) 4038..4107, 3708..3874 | 1.28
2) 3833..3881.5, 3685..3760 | 1.08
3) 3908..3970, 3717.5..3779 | 1.02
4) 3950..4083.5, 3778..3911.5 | 1.19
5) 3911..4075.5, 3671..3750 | 1.25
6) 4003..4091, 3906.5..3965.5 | 1.23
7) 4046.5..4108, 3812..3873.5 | 1.25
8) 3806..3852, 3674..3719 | 1.15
